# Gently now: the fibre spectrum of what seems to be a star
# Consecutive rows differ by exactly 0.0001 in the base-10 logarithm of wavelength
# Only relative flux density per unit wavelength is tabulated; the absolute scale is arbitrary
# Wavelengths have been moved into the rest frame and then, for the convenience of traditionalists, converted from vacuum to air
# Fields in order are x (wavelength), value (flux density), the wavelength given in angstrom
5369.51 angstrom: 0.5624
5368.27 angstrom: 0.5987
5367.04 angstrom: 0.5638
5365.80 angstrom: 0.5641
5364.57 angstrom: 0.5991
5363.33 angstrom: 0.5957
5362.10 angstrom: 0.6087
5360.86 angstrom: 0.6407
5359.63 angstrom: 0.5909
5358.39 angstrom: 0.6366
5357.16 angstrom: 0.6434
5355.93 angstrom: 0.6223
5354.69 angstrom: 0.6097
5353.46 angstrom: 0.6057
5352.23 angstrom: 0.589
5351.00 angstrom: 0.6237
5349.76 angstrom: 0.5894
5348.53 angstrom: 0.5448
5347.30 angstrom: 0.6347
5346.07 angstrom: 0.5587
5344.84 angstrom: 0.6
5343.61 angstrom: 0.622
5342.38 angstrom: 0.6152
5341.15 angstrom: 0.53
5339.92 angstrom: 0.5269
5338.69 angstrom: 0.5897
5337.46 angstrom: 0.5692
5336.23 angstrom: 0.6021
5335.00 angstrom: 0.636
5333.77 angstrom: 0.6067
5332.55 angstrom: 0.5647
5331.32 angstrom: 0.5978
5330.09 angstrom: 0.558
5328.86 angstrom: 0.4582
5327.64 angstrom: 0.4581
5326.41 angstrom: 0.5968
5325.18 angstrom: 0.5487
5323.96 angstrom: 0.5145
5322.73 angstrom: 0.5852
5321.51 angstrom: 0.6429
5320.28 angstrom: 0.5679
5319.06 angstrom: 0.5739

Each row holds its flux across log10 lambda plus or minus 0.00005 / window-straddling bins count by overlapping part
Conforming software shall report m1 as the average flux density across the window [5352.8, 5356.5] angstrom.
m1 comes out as 0.612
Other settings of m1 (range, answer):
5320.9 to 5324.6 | 0.582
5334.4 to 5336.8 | 0.619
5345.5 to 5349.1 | 0.581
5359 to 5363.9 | 0.609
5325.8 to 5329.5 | 0.505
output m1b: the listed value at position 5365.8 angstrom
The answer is 0.5641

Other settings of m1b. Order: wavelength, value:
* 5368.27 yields 0.5987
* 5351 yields 0.6237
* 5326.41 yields 0.5968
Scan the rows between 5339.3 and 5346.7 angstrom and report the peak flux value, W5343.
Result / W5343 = 0.622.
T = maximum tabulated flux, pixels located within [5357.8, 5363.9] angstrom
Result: 0.6407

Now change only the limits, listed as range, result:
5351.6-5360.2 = 0.6434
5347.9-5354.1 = 0.6237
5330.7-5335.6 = 0.636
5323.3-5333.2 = 0.5978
